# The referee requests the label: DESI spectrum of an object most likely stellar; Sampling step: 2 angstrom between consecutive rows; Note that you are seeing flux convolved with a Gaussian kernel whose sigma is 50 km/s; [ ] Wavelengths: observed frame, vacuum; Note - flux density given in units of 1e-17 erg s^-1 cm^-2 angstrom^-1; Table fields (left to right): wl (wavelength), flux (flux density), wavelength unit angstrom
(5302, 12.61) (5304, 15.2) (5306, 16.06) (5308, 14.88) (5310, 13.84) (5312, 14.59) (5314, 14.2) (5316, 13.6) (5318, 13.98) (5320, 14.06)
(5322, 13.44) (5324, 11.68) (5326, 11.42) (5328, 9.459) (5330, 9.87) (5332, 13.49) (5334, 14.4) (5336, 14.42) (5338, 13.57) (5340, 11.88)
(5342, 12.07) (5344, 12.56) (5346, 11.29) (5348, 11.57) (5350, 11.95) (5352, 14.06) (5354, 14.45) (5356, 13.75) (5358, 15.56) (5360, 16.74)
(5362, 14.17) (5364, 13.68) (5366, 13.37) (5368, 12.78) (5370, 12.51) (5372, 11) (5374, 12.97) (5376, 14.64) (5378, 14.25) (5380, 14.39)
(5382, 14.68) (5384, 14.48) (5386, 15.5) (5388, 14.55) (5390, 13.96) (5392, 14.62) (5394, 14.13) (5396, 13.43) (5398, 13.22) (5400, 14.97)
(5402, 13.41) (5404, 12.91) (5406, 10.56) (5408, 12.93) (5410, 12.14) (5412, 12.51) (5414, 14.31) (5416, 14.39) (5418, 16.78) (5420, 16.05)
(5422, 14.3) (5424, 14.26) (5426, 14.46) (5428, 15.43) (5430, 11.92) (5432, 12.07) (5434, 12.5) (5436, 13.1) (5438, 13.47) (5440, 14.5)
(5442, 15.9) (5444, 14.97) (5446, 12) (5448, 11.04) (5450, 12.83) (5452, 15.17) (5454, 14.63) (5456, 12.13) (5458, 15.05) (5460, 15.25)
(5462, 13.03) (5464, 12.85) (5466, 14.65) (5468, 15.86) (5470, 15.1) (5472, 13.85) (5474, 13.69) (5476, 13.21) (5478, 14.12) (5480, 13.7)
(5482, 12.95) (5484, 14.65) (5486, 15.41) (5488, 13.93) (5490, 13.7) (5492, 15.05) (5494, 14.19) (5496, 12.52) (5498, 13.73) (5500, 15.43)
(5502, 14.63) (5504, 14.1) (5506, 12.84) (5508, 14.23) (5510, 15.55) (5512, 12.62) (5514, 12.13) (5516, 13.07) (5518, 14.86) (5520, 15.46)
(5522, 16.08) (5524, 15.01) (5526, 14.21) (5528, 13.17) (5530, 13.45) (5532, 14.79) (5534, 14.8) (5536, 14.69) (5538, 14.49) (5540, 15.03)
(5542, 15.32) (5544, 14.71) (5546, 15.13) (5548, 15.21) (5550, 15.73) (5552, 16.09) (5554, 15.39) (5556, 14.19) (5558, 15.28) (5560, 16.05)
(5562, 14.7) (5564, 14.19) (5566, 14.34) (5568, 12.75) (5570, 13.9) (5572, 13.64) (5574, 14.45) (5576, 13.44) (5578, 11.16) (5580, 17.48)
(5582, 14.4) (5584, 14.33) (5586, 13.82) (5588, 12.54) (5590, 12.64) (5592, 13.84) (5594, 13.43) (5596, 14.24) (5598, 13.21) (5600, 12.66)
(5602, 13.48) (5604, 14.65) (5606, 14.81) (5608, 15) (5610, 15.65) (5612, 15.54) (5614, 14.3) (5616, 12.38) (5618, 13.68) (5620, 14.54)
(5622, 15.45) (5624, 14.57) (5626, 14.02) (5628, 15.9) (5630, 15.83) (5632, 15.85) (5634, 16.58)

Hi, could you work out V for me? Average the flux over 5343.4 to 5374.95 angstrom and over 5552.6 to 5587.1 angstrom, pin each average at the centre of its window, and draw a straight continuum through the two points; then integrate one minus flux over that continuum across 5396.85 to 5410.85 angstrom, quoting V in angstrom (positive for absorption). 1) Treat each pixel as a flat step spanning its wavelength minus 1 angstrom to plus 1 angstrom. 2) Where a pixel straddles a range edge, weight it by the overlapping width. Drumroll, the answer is 0.6 angstrom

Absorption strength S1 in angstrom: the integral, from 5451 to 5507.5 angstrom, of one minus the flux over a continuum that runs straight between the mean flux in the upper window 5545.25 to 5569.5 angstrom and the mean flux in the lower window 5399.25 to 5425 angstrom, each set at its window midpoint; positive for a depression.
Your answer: 0.7 angstrom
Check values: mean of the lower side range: 13.8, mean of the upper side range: 14.9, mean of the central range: 14.1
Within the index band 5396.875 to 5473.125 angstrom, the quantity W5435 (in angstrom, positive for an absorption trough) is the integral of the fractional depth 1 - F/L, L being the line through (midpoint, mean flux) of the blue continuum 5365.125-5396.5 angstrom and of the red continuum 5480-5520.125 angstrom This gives 0.6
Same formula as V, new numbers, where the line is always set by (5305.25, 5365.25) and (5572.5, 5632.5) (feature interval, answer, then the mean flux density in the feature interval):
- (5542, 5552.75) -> -1.0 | 15.4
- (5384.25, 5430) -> -1.4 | 14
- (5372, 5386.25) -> -0.7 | 14.1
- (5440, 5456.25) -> 0.0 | 13.7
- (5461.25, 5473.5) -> -0.4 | 14.2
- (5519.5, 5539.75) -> -0.9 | 14.6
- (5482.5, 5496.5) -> -0.4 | 14.2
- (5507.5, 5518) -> 0.2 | 13.6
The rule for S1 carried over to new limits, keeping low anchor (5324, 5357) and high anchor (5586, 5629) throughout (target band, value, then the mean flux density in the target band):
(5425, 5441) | -0.5 angstrom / 13.4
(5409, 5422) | -1.4 angstrom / 14.4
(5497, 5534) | -1.8 angstrom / 14.2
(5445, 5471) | -1.2 angstrom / 13.8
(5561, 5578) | 0.1 angstrom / 13.8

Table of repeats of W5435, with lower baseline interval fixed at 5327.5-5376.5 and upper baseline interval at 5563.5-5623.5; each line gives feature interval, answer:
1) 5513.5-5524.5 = -0.64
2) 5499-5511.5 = -0.67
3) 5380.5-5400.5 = -1.70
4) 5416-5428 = -1.61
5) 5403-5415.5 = 0.62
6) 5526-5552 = -1.79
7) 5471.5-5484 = -0.10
